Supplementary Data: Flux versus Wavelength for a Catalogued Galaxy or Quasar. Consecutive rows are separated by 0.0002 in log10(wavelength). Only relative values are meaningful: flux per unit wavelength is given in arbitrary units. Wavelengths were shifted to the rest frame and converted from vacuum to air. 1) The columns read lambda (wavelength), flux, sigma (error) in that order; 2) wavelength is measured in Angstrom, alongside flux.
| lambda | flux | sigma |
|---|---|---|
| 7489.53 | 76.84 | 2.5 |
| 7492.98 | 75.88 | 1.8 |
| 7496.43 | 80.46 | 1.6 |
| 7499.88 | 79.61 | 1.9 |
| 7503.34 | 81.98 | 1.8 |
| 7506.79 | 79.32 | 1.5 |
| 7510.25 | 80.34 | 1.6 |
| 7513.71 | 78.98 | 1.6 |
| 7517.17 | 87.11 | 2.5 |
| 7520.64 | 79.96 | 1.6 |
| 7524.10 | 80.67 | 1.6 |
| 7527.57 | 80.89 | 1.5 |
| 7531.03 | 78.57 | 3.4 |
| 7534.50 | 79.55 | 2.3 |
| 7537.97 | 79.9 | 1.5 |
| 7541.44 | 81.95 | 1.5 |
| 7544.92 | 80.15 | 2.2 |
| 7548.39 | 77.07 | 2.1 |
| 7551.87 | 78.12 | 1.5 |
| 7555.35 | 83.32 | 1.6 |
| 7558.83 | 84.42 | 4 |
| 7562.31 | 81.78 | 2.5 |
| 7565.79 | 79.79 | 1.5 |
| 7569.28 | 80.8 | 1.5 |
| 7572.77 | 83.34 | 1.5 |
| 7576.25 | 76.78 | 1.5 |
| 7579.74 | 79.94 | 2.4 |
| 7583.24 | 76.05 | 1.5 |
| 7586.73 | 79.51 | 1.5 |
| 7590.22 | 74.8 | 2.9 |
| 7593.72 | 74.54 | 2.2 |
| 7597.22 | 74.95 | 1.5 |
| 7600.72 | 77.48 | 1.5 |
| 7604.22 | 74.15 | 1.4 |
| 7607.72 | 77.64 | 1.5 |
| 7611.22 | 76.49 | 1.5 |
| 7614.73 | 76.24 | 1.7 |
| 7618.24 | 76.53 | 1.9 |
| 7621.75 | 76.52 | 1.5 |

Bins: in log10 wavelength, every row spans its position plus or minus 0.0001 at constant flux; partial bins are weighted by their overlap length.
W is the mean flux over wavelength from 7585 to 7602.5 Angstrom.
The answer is 76.2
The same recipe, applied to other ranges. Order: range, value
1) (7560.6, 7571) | 80.8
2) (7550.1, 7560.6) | 81.9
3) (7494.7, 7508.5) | 80.4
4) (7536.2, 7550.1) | 79.8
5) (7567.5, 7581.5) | 80.2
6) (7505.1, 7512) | 79.8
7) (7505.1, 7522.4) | 81.1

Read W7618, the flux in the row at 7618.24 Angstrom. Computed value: 76.53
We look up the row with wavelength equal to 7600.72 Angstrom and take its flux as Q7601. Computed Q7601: 77.48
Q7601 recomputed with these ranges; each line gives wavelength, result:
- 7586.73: 79.51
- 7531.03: 78.57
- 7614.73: 76.24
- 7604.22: 74.15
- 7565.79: 79.79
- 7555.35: 83.32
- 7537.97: 79.9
